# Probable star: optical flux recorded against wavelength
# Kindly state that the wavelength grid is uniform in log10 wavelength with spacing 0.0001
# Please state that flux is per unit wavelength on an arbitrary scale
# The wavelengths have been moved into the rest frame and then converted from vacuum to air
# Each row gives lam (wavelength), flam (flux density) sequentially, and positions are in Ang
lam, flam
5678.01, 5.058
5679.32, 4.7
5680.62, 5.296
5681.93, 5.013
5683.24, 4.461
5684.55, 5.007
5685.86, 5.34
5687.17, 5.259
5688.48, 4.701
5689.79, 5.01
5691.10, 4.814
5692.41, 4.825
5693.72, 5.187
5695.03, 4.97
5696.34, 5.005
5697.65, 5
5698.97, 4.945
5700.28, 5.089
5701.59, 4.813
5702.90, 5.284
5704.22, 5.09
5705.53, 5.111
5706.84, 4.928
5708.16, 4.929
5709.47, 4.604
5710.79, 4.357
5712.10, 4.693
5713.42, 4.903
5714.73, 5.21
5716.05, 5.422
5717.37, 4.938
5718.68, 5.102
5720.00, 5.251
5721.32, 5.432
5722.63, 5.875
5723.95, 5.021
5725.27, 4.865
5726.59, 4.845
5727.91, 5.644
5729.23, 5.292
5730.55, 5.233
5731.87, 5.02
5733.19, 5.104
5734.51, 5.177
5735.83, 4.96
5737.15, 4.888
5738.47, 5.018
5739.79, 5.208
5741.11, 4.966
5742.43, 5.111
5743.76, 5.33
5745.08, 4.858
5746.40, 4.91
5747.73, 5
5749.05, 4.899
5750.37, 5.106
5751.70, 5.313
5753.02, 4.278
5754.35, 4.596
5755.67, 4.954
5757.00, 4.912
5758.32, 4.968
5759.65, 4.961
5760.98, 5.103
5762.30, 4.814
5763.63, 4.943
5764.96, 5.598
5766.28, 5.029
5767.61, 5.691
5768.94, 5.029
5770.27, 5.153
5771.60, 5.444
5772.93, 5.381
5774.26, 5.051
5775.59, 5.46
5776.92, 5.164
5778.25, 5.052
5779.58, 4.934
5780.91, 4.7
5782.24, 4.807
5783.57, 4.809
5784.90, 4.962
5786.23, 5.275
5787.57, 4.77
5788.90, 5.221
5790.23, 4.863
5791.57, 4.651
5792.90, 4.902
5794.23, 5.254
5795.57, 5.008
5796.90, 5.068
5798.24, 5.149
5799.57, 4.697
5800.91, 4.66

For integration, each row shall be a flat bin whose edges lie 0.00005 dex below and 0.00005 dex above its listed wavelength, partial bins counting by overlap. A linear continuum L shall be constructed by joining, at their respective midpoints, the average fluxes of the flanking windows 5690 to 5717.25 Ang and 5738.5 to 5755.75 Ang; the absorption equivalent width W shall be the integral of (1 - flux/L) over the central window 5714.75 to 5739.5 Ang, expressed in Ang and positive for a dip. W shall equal -1.0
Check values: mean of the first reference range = 4.96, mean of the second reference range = 4.97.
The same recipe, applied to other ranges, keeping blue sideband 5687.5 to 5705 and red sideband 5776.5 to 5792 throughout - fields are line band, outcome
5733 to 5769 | -0.5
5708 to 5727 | -0.2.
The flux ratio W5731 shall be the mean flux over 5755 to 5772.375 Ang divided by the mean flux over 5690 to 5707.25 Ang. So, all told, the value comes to 1.02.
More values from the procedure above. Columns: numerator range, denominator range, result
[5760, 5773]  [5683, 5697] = 1.05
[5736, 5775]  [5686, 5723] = 1.01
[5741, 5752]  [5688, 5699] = 1.02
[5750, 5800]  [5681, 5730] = 1.00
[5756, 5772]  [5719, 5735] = 0.98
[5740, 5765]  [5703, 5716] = 1.01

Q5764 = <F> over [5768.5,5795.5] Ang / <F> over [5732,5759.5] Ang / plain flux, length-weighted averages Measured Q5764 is 1.01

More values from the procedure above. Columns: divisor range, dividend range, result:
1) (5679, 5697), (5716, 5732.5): 1.05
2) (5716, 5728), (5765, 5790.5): 0.98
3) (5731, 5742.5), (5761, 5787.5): 1.01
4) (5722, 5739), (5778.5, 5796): 0.96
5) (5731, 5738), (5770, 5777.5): 1.05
